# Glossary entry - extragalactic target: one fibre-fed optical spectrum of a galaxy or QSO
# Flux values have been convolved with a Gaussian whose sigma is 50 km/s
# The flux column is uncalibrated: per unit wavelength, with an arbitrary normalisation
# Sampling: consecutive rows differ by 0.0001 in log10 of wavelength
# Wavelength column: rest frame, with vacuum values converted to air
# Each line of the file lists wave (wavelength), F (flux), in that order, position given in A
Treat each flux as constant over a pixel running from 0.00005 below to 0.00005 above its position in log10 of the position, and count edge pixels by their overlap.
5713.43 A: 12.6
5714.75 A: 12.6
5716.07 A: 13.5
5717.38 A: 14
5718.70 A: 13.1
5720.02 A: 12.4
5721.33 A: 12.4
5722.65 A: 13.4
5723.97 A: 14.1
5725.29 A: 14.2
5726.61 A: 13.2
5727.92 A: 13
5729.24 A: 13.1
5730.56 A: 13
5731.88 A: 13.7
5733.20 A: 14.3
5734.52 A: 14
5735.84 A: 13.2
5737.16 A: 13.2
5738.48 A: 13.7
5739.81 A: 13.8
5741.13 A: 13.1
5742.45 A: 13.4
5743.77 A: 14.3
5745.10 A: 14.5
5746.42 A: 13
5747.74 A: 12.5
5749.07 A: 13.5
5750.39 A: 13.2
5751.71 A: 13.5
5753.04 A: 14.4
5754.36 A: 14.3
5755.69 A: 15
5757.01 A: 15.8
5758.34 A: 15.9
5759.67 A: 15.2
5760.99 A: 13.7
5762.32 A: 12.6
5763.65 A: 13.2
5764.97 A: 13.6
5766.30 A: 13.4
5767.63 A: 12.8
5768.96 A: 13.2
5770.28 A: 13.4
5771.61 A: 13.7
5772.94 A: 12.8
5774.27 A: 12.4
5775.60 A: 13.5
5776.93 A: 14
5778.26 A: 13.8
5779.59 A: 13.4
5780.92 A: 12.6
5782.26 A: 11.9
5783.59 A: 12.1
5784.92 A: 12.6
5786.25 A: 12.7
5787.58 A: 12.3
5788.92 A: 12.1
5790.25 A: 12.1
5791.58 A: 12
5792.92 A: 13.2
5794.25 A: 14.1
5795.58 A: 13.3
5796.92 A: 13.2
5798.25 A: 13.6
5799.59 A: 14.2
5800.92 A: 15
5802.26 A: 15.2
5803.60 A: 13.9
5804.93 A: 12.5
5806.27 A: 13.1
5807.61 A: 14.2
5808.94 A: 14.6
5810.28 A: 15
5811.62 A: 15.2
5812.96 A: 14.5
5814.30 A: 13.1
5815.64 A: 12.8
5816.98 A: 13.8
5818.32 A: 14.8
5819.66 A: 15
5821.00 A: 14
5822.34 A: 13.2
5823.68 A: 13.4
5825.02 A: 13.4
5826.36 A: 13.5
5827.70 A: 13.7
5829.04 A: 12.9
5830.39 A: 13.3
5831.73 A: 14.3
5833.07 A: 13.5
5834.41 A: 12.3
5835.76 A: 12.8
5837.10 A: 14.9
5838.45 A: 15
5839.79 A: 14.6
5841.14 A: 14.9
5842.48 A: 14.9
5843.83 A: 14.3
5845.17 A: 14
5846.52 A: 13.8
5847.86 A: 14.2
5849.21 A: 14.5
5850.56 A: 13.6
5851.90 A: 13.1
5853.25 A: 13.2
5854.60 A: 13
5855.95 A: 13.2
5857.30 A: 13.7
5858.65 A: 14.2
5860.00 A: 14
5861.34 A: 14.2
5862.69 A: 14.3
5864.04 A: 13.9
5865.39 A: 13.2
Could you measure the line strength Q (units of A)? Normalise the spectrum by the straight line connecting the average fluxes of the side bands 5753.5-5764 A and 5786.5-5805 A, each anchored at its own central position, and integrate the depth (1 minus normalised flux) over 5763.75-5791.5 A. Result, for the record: 2.0 A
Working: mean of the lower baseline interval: 14.5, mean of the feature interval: 12.9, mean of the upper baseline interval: 13.4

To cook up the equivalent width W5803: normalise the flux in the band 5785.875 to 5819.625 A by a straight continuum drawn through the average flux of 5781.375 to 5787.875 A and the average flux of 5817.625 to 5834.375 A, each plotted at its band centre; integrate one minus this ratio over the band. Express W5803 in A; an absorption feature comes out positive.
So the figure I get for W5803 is -1.9 A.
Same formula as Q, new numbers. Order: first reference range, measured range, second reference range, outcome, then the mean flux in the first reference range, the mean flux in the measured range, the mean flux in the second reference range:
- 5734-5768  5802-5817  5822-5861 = -0.19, 13.8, 14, 13.8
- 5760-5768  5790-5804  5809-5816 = 0.27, 13.3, 13.7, 14.2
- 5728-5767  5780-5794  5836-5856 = 1.48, 13.8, 12.4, 14.1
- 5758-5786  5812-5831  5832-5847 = 0.25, 13.3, 13.7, 14.1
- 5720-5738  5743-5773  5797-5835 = -0.58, 13.4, 13.8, 13.9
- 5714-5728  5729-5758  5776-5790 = -1.57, 13.3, 13.8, 12.7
